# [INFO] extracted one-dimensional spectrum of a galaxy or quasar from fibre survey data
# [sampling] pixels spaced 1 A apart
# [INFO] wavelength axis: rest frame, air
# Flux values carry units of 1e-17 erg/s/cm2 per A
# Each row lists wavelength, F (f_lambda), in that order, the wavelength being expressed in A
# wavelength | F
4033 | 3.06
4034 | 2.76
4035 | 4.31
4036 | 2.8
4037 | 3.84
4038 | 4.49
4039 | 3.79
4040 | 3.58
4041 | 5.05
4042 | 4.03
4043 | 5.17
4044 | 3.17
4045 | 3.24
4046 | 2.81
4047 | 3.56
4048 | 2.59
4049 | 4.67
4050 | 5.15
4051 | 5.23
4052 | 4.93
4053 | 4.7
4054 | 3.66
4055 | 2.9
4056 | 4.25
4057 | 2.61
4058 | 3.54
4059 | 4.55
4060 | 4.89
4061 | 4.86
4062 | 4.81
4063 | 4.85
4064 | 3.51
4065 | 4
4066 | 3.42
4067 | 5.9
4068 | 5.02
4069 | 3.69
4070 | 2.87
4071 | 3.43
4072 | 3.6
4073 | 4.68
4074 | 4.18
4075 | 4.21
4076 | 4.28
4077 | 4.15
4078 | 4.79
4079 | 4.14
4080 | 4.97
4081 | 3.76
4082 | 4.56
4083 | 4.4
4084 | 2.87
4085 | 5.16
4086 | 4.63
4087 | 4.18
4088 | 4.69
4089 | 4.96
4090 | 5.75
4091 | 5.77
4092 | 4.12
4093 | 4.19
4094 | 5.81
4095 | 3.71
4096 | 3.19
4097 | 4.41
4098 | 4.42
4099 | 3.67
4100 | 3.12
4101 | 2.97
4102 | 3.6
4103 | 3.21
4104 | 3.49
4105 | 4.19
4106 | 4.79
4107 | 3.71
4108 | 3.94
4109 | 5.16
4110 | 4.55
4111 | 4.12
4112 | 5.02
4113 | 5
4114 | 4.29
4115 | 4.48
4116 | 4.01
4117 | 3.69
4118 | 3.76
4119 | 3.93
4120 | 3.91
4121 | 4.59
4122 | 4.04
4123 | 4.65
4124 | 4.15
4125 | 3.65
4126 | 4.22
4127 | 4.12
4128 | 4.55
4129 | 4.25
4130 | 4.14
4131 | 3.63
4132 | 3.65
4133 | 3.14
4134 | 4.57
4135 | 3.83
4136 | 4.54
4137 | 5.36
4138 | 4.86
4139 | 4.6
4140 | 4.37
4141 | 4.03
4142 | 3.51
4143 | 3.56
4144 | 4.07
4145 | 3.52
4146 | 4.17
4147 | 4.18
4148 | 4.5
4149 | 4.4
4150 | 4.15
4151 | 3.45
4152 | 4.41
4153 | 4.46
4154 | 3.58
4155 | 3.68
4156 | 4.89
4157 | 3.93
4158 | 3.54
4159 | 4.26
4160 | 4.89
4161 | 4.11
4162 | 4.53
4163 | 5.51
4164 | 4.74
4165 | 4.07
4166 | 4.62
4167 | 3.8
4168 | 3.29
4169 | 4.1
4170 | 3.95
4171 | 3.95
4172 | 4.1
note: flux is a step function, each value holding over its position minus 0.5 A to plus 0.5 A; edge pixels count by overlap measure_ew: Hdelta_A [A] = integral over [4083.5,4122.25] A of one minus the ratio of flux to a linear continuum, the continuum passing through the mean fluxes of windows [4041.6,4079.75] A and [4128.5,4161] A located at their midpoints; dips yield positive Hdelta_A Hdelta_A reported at -1.1 A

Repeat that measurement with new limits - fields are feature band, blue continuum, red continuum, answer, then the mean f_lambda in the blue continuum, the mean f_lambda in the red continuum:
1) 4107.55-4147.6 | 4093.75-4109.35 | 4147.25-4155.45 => -1.9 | 3.92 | 4.08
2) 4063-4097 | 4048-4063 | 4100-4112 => -1.5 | 4.3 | 3.98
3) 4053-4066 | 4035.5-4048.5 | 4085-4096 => 0.1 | 3.7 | 4.73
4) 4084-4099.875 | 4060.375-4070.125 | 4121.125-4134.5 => -0.9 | 4.36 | 4.07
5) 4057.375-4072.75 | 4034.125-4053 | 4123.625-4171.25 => -0.6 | 4.02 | 4.16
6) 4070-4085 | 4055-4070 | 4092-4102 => -0.2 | 4.19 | 3.93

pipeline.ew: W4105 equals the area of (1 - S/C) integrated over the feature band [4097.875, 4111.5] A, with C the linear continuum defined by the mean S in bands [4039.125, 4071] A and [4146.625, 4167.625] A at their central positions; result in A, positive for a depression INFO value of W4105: 0.9 A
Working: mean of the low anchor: 4.09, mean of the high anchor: 4.27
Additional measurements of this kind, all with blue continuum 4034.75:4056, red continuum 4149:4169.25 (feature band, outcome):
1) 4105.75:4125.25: -0.72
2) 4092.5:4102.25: 0.40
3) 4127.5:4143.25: -0.04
